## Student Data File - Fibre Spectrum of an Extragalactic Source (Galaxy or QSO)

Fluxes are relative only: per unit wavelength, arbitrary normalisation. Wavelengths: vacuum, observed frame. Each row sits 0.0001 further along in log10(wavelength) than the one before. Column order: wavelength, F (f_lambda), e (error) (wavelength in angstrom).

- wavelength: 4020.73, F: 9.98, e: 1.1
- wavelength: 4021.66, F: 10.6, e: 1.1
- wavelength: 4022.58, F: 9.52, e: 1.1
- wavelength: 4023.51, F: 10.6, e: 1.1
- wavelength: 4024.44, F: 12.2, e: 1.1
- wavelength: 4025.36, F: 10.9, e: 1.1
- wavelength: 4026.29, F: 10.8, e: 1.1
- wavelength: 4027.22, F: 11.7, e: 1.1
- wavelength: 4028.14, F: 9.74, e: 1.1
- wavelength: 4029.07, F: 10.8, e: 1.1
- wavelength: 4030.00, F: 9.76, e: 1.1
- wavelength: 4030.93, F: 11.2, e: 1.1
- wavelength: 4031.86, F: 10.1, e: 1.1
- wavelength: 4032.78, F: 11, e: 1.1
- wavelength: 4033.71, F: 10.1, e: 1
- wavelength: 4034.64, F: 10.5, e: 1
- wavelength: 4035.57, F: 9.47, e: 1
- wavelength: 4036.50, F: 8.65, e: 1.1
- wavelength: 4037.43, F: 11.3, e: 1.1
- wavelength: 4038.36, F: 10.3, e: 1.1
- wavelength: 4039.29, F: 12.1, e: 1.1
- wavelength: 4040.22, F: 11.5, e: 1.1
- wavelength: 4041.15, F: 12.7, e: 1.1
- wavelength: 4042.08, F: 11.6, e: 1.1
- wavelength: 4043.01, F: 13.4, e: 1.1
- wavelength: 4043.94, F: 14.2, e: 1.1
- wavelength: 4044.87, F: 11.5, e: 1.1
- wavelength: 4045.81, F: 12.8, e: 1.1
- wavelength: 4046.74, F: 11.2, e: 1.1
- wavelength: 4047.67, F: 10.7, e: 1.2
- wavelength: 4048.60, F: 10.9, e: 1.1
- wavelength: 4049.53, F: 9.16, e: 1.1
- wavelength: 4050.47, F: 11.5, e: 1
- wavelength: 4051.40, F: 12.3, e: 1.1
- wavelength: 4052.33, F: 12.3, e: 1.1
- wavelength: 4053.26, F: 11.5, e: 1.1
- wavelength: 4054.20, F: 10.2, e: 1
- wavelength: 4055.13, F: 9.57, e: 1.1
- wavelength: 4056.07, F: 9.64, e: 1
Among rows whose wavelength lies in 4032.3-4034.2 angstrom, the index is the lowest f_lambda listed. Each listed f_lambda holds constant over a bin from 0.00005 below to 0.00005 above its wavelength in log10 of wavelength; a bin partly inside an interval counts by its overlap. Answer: 10.1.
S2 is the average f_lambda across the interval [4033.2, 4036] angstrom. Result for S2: 10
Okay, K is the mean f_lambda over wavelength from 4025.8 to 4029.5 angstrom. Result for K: 10.8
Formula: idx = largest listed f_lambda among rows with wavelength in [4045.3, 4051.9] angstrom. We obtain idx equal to 12.8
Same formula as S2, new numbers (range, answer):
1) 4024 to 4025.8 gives 11.6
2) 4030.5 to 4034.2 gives 10.6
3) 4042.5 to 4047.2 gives 12.6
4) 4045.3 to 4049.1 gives 11.4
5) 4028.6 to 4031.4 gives 10.6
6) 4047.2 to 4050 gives 10.3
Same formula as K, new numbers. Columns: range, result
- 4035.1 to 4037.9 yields 9.8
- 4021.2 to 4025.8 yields 10.8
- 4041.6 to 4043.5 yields 12.5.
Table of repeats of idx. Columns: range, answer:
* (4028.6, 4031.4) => 11.2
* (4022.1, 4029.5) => 12.2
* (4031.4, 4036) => 11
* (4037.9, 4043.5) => 13.4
